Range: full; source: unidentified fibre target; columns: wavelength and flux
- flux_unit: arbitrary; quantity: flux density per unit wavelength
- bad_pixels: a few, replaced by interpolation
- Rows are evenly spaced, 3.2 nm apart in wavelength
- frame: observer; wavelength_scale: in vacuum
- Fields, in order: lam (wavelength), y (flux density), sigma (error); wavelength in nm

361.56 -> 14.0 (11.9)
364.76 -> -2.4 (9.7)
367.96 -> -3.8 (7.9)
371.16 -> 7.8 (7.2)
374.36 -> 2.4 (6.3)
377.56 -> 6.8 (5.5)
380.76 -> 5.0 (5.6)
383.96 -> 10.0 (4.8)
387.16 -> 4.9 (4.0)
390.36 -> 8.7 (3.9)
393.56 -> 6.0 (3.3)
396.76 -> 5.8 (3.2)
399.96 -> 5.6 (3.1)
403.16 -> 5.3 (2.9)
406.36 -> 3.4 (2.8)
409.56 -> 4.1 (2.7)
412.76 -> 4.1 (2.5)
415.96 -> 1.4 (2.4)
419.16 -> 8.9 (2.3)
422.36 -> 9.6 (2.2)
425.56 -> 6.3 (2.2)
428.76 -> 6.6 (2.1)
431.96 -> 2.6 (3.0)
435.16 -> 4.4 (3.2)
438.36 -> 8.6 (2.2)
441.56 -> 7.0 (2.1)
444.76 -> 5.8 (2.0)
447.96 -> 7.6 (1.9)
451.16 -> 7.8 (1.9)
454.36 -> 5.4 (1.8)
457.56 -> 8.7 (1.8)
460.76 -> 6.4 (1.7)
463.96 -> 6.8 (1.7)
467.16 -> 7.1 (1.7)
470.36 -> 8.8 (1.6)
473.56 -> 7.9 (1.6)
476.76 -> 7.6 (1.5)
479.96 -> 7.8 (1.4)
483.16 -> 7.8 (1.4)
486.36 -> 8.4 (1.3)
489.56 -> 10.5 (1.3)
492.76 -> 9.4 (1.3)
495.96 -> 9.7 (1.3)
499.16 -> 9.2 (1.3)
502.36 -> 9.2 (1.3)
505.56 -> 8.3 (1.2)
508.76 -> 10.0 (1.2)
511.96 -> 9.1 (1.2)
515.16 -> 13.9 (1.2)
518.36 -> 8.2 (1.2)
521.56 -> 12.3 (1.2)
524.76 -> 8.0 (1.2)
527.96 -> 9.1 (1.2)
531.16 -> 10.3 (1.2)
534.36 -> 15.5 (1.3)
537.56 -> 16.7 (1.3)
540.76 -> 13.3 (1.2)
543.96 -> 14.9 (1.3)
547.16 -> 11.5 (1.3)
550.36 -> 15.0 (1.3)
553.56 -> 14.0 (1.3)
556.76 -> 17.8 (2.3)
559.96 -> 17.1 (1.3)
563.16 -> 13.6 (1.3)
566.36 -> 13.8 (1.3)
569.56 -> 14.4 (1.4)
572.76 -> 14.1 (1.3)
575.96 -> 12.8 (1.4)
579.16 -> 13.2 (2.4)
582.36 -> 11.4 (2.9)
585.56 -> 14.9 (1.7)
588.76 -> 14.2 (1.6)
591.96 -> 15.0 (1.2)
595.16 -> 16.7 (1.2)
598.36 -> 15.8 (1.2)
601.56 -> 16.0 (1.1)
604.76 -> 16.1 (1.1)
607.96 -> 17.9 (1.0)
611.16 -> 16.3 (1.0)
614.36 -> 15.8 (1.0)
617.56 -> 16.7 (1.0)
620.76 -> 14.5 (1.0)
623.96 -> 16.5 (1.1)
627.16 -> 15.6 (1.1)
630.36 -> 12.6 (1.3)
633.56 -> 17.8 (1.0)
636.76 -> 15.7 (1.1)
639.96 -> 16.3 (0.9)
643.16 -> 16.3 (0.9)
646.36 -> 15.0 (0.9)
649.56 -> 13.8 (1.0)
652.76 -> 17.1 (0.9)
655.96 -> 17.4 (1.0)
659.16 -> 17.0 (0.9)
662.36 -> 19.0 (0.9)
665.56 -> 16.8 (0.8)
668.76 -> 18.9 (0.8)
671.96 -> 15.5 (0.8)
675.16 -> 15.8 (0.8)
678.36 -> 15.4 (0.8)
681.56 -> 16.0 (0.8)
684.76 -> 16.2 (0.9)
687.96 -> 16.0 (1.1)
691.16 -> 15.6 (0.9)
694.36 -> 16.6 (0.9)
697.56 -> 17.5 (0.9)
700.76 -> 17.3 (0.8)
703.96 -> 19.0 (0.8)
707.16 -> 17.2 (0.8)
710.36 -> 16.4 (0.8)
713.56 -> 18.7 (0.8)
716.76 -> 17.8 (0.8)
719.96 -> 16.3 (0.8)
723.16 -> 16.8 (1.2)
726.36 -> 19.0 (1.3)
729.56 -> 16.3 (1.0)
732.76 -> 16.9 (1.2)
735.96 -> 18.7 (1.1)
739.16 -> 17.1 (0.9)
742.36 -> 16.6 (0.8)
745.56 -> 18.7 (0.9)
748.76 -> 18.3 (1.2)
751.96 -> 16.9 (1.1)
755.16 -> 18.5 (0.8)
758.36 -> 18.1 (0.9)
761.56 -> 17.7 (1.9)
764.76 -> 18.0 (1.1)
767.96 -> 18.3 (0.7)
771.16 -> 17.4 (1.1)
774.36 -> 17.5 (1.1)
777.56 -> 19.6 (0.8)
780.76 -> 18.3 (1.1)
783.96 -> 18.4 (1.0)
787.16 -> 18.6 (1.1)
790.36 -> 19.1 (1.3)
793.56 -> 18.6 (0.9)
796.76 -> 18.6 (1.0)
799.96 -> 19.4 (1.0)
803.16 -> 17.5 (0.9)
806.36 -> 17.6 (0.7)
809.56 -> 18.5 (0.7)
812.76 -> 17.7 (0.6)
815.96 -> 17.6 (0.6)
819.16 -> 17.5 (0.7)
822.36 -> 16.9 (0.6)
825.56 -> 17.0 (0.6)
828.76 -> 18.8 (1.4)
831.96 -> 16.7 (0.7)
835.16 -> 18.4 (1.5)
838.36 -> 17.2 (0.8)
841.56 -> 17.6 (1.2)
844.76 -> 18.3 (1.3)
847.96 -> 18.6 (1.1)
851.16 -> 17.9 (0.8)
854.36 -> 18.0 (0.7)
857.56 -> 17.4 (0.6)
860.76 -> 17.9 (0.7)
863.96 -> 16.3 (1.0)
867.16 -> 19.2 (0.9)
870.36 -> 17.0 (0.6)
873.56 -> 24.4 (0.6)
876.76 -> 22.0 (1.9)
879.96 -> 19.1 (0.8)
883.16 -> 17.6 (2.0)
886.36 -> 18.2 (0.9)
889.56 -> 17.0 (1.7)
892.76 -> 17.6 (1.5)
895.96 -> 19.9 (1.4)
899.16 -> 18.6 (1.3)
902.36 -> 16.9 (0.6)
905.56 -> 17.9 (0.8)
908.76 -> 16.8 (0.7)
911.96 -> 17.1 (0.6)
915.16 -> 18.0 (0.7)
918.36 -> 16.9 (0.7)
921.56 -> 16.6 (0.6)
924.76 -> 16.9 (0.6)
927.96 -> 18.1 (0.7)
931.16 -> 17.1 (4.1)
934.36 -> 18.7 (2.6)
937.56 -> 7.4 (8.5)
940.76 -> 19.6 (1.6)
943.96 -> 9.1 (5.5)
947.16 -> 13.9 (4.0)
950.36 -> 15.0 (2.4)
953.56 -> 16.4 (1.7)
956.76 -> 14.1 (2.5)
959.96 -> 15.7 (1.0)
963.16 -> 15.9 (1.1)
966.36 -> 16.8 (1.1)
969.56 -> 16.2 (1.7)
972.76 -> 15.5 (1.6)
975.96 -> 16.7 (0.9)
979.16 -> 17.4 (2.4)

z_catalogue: 0.333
